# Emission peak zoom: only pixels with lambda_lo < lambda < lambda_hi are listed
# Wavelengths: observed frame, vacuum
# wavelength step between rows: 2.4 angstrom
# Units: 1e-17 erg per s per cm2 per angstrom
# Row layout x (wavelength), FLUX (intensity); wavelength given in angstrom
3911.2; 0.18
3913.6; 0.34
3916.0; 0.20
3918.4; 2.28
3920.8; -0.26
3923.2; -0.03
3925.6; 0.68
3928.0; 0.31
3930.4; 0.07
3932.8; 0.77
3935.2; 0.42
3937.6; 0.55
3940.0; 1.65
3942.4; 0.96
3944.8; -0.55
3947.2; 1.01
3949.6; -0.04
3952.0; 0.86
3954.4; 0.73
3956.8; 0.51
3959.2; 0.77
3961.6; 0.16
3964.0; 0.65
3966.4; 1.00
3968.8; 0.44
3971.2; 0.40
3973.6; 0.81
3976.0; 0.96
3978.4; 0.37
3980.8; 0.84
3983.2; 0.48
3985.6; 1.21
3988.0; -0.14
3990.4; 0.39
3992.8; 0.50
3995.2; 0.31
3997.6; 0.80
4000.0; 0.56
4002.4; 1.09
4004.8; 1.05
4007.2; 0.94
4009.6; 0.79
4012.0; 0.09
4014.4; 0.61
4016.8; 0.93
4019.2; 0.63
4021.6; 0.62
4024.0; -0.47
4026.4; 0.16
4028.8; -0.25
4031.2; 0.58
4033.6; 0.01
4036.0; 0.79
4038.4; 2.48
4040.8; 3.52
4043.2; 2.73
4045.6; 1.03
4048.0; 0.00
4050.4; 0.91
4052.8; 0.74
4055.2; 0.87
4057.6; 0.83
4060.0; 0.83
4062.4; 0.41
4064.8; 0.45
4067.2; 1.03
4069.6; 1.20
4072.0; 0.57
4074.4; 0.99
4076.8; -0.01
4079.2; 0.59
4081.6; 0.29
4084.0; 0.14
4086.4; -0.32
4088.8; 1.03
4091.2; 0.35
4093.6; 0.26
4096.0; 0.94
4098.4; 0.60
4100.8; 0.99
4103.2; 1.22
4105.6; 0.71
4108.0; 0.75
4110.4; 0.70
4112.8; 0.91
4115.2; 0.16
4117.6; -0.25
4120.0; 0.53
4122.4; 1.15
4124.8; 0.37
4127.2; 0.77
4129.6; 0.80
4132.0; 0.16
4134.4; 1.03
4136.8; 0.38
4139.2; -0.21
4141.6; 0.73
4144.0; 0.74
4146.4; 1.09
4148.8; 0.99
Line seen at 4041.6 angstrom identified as [O II]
